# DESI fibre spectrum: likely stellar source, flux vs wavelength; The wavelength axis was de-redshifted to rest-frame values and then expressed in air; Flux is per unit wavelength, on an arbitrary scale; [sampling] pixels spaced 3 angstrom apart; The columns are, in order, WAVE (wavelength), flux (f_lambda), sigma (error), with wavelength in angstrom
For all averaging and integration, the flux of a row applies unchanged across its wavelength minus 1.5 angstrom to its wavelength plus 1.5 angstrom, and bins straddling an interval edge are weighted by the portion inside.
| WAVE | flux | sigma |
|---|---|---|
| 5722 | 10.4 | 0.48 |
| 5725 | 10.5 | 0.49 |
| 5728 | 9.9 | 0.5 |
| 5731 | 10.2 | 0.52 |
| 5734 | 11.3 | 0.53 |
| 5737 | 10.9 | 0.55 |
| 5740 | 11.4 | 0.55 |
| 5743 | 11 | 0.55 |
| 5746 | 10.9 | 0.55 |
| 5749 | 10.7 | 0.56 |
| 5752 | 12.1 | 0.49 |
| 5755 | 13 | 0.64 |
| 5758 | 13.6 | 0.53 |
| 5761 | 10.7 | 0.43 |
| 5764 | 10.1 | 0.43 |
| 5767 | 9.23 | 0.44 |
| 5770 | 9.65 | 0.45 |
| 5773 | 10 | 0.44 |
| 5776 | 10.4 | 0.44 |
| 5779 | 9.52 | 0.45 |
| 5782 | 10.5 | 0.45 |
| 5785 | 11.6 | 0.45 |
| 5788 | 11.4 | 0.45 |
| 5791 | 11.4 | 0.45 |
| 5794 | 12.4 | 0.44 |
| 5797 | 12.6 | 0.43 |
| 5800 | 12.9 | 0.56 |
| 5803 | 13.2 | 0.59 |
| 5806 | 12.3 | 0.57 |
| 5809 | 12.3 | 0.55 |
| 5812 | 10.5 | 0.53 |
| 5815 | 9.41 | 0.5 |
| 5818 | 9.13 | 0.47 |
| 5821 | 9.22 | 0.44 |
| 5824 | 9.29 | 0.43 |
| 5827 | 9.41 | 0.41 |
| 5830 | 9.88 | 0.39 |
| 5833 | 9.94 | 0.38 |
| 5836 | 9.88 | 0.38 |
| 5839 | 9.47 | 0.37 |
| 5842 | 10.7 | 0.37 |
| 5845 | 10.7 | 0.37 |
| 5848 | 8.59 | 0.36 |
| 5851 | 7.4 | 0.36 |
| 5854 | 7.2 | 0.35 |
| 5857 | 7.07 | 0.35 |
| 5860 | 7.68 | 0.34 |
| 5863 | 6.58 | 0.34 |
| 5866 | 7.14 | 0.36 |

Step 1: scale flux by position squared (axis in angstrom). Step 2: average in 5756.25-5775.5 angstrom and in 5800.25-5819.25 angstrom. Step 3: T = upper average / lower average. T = 1.1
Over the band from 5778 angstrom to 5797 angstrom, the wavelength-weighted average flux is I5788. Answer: 11.3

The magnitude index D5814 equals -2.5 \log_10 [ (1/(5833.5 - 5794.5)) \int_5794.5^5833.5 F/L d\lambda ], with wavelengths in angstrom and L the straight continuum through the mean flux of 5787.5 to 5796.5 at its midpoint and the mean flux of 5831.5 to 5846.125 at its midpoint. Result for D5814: 0.024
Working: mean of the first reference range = 11.9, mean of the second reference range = 10.1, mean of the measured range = 10.8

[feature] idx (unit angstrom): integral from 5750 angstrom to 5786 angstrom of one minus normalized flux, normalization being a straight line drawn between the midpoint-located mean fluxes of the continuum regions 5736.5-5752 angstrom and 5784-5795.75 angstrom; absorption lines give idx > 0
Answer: 1.8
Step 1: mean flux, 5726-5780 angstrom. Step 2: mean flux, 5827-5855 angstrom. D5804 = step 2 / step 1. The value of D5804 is 0.86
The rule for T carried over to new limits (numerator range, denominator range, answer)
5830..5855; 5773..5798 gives 0.85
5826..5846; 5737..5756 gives 0.90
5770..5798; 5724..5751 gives 1.04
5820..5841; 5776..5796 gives 0.88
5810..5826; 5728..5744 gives 0.91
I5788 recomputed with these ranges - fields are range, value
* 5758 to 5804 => 11.1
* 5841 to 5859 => 8.53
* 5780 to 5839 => 10.9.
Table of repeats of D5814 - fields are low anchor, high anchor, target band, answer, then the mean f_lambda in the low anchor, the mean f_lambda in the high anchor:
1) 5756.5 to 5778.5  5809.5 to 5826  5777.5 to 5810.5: -0.178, 10.5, 9.68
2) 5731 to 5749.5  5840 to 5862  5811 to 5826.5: -0.032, 11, 8.46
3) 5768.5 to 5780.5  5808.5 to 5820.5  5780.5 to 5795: -0.150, 9.89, 10.1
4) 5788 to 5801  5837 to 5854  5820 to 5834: 0.080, 12.2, 9.2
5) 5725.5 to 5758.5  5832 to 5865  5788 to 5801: -0.220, 11.3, 8.61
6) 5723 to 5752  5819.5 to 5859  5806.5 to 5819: -0.105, 10.8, 9.12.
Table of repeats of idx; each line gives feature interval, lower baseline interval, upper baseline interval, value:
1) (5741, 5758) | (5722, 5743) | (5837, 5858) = -2.1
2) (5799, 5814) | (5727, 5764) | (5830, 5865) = -3.7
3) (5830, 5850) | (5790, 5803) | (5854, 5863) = -2.4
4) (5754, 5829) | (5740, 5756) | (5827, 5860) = -4.2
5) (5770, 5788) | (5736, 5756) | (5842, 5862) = 0.0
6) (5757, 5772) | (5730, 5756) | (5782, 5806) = 1.4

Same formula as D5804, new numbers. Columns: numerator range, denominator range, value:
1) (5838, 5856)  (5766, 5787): 0.88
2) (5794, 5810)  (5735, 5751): 1.15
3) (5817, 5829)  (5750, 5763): 0.76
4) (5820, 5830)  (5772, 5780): 0.94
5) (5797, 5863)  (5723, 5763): 0.87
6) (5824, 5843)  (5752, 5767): 0.84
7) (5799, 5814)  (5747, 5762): 1.01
